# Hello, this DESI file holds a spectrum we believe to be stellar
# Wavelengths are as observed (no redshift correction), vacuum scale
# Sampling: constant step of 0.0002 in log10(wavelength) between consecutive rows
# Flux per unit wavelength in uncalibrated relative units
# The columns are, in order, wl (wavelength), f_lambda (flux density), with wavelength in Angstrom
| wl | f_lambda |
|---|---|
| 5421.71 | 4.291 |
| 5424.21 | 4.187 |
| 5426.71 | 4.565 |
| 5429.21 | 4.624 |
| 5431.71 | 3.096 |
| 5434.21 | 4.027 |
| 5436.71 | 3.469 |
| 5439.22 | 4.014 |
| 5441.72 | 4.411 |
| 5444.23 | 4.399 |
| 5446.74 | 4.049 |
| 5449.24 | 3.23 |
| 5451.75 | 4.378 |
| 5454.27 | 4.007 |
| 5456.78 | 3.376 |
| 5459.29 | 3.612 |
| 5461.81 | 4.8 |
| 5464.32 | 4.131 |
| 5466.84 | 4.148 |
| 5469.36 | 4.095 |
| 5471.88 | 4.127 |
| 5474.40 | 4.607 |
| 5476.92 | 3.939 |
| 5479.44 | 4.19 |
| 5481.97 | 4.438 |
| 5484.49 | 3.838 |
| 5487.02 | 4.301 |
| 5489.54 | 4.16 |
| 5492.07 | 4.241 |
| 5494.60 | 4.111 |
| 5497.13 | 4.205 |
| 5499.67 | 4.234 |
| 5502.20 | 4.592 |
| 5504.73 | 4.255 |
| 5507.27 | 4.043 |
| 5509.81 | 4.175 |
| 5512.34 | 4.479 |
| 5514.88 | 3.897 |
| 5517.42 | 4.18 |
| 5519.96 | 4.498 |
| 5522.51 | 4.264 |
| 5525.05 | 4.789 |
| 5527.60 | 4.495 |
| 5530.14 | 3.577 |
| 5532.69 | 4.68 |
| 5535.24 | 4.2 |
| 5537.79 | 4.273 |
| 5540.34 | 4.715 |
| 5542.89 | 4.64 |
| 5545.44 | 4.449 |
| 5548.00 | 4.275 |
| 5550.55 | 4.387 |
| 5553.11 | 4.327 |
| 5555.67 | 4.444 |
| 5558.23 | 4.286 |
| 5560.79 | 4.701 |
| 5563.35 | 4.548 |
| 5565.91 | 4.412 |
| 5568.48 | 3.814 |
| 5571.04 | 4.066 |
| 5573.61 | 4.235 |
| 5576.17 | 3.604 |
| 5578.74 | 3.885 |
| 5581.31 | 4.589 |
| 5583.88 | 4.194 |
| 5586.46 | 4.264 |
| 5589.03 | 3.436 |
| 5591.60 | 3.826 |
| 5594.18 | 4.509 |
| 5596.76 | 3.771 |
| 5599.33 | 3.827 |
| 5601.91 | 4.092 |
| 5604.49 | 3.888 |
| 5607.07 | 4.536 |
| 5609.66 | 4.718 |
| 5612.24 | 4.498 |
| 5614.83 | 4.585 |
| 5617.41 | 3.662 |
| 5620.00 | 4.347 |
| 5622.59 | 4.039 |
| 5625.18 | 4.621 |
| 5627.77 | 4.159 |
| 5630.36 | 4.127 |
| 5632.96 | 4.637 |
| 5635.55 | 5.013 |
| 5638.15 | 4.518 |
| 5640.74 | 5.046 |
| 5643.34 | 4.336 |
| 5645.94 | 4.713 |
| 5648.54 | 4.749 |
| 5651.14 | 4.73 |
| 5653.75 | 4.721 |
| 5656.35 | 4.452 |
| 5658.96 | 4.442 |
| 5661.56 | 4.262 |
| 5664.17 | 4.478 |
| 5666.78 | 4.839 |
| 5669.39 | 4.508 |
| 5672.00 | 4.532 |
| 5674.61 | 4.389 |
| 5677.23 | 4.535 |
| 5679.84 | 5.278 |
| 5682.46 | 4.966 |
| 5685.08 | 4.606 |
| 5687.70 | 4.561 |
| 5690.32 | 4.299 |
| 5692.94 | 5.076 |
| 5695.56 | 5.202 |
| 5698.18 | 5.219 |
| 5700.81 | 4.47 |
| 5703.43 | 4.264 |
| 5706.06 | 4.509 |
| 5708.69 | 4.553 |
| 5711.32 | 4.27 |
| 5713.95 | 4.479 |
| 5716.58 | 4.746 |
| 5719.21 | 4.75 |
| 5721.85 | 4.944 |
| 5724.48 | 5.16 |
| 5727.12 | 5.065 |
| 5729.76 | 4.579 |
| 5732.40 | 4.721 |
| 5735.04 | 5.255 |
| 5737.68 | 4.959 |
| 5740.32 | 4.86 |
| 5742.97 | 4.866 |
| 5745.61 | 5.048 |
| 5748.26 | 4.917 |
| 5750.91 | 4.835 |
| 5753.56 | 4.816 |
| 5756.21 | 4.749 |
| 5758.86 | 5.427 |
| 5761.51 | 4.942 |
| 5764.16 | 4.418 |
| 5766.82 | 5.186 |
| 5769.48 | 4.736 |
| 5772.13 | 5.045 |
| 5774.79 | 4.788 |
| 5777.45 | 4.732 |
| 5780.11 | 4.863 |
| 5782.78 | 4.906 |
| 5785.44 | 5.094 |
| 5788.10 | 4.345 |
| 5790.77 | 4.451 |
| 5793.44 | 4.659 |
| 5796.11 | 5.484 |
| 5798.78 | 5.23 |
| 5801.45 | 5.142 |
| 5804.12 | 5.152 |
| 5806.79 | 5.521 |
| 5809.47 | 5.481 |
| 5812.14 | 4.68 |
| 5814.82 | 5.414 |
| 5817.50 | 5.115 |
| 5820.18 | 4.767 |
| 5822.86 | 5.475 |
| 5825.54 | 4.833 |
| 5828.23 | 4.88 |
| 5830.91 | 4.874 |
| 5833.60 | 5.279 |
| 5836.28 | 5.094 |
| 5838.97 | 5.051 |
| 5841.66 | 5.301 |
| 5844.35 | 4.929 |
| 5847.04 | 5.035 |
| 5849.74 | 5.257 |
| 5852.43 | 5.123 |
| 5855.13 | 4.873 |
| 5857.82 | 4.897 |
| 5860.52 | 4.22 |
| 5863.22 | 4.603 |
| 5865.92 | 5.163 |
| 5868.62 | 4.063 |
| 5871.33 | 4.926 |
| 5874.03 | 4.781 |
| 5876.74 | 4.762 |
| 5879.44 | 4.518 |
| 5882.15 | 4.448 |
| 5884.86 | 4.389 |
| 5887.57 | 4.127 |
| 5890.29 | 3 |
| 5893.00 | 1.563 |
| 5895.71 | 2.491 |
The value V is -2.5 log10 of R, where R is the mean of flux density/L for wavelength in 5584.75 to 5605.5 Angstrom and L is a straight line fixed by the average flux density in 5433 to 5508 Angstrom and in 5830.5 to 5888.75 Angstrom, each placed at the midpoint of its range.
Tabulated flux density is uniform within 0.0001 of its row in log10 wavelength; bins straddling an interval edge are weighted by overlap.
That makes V 0.10 mag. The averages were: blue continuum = 4.12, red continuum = 4.81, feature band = 3.96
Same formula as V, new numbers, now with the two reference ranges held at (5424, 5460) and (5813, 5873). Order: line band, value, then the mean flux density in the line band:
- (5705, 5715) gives 0.04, 4.45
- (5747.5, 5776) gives -0.03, 4.9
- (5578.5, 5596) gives 0.06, 4.1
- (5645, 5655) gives -0.06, 4.73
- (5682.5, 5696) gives -0.04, 4.74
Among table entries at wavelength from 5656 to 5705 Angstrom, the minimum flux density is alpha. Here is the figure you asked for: 4.262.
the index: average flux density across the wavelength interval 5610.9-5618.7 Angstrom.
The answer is 4.25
